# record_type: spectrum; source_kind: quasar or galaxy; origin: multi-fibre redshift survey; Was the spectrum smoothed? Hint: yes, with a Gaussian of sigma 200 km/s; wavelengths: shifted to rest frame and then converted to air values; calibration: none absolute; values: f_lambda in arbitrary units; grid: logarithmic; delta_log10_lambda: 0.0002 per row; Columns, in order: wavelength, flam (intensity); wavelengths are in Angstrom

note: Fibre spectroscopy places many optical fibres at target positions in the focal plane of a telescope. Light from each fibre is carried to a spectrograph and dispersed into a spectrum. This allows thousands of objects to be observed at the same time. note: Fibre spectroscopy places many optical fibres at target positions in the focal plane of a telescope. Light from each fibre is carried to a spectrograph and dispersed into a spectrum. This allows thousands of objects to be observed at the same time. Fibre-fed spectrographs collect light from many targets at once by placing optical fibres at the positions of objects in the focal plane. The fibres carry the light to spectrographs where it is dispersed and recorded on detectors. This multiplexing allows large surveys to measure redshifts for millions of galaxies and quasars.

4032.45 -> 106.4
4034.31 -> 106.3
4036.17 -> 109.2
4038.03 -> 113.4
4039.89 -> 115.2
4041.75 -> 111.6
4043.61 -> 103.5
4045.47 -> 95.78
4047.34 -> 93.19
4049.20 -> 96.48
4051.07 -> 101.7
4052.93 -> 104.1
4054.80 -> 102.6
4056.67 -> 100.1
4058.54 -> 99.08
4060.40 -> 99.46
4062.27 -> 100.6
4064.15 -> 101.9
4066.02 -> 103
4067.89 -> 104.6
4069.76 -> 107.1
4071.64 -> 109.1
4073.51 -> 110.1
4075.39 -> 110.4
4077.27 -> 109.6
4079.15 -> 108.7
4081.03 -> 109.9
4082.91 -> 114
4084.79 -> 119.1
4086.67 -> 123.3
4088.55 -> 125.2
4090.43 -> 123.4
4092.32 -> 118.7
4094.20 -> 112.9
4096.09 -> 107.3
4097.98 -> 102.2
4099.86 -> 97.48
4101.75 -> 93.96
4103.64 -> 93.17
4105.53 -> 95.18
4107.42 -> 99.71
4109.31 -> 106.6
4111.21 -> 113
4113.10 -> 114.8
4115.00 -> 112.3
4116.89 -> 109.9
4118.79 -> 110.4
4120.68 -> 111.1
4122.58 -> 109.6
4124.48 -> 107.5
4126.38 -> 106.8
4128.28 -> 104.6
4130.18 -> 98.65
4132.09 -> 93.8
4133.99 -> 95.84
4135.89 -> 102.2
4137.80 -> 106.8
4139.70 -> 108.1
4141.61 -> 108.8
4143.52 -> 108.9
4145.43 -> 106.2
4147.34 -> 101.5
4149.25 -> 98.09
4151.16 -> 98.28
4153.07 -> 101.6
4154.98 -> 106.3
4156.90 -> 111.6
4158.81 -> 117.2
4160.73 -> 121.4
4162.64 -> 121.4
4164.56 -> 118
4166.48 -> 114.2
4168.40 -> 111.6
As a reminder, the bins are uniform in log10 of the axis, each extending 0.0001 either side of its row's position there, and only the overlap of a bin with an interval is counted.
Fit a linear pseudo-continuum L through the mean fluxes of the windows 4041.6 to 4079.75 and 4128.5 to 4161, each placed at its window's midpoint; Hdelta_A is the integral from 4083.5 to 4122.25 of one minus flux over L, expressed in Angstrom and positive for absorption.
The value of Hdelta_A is -2.1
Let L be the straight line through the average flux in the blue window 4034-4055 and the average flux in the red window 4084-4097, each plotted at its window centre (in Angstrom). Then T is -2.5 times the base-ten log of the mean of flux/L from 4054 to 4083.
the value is 0.064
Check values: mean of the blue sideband 104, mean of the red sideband 119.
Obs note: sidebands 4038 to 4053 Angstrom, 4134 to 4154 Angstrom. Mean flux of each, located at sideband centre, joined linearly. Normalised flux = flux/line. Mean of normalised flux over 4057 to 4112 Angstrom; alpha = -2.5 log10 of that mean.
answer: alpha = -0.04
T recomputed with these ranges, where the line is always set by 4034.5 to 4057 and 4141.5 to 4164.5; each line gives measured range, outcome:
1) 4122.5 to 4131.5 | 0.03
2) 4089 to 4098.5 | -0.08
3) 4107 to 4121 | -0.03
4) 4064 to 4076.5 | -0.02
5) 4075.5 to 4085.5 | -0.06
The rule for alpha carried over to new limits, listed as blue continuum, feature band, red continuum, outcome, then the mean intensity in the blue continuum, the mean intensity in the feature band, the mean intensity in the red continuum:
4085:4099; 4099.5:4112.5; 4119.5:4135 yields 0.11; 116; 100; 104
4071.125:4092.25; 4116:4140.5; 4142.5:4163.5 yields 0.06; 115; 105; 108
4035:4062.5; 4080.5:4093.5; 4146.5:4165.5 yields -0.13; 103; 119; 110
